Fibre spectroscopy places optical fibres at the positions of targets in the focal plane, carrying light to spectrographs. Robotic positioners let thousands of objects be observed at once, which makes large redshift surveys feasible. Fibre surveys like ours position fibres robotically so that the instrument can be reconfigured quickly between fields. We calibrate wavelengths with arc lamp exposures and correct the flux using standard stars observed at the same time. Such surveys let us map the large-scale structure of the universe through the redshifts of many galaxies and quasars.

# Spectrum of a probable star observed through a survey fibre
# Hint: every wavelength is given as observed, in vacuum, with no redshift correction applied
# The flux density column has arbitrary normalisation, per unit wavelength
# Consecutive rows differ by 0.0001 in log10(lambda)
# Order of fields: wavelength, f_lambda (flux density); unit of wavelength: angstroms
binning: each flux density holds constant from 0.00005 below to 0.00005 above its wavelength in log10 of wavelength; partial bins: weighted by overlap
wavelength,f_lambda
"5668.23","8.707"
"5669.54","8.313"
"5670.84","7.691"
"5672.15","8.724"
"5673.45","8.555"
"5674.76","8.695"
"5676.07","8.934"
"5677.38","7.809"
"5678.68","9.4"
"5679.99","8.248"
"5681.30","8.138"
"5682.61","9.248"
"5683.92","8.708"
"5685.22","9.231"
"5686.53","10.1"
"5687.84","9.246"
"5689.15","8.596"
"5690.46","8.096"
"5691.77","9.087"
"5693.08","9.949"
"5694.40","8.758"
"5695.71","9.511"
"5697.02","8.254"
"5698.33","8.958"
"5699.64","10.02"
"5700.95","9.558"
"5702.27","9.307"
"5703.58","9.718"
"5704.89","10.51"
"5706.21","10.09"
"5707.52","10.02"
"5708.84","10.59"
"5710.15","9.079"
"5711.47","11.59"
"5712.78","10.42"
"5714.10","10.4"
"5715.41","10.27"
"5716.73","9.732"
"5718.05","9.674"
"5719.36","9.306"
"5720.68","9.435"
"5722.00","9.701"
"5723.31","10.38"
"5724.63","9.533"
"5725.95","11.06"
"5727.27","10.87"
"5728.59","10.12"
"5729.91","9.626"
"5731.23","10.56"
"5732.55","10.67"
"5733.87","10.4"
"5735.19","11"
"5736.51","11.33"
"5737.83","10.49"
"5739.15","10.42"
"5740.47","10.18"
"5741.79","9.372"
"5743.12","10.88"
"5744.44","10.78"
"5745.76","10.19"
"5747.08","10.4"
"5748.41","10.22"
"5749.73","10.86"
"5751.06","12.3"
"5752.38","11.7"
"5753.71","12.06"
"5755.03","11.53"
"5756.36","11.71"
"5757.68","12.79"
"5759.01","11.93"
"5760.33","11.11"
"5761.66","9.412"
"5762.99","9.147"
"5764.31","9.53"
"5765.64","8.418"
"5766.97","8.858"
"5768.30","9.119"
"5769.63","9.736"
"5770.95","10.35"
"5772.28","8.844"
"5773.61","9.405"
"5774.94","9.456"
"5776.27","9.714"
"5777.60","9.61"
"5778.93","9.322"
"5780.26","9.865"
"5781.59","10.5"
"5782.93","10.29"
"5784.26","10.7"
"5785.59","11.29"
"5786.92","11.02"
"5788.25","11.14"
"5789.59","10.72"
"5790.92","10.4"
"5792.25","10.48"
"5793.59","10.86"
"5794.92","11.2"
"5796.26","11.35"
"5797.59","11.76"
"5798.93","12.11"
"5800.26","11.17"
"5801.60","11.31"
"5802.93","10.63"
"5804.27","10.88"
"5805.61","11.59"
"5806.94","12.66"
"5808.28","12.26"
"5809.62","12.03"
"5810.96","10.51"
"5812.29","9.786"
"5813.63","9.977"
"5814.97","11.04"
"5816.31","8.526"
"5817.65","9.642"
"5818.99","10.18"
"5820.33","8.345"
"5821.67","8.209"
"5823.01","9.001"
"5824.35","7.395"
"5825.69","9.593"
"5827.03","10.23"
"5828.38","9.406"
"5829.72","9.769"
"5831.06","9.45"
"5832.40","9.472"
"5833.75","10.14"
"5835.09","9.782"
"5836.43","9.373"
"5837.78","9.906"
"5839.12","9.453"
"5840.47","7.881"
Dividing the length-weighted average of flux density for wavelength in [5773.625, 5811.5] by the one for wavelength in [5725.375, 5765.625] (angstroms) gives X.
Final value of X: 1.01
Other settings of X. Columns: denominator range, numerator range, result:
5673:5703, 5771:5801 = 1.17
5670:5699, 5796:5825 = 1.19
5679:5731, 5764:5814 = 1.09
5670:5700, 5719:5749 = 1.16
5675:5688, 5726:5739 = 1.19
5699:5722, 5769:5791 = 1.02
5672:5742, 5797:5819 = 1.13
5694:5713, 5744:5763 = 1.14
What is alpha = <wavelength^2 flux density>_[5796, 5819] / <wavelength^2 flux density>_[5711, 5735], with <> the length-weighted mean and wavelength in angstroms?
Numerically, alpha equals 1.11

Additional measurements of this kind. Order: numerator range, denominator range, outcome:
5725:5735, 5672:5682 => 1.25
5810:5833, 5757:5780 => 0.98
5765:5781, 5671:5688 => 1.10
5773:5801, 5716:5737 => 1.06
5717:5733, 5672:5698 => 1.15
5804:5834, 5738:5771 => 0.97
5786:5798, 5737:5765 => 1.03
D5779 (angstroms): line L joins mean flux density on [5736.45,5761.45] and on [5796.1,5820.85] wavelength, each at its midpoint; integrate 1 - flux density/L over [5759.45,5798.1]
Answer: 2.83 angstroms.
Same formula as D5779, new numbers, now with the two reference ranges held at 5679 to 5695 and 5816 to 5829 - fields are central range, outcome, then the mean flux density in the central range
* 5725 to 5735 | -1.64 angstroms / 10.5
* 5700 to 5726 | -2.95 angstroms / 9.99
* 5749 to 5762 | -3.72 angstroms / 11.6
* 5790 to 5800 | -2.34 angstroms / 11.2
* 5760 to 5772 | -0.58 angstroms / 9.45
